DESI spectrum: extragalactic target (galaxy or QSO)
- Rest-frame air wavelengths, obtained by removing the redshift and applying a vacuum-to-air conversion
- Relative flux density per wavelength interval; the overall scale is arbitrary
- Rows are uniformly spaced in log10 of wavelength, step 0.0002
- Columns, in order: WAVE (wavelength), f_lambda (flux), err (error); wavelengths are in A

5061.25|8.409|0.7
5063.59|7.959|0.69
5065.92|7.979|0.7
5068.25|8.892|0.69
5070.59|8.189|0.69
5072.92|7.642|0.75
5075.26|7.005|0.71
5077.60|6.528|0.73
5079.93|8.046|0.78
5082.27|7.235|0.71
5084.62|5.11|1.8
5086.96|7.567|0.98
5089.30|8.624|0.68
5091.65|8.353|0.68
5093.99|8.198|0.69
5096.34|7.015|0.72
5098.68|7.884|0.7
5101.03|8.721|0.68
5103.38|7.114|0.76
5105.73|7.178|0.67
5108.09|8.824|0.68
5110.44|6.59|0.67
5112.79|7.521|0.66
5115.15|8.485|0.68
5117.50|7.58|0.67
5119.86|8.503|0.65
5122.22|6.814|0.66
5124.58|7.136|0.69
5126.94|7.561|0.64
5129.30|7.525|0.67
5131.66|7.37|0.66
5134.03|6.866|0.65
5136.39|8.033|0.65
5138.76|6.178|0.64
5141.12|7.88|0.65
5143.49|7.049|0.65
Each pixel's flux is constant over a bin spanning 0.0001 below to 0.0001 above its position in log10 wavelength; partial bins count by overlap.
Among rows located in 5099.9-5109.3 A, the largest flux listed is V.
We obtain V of 8.824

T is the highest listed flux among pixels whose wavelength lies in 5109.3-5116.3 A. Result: 8.485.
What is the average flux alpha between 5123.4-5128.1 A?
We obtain 7.35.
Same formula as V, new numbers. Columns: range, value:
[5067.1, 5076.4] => 8.892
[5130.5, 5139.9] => 8.033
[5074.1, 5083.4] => 8.046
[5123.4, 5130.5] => 7.561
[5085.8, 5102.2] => 8.721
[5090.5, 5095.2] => 8.353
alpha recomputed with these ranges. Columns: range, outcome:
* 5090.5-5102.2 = 8.04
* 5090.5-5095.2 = 8.27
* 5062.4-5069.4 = 8.27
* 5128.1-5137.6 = 7.44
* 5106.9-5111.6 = 7.7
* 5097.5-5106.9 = 7.73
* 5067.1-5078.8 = 7.65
